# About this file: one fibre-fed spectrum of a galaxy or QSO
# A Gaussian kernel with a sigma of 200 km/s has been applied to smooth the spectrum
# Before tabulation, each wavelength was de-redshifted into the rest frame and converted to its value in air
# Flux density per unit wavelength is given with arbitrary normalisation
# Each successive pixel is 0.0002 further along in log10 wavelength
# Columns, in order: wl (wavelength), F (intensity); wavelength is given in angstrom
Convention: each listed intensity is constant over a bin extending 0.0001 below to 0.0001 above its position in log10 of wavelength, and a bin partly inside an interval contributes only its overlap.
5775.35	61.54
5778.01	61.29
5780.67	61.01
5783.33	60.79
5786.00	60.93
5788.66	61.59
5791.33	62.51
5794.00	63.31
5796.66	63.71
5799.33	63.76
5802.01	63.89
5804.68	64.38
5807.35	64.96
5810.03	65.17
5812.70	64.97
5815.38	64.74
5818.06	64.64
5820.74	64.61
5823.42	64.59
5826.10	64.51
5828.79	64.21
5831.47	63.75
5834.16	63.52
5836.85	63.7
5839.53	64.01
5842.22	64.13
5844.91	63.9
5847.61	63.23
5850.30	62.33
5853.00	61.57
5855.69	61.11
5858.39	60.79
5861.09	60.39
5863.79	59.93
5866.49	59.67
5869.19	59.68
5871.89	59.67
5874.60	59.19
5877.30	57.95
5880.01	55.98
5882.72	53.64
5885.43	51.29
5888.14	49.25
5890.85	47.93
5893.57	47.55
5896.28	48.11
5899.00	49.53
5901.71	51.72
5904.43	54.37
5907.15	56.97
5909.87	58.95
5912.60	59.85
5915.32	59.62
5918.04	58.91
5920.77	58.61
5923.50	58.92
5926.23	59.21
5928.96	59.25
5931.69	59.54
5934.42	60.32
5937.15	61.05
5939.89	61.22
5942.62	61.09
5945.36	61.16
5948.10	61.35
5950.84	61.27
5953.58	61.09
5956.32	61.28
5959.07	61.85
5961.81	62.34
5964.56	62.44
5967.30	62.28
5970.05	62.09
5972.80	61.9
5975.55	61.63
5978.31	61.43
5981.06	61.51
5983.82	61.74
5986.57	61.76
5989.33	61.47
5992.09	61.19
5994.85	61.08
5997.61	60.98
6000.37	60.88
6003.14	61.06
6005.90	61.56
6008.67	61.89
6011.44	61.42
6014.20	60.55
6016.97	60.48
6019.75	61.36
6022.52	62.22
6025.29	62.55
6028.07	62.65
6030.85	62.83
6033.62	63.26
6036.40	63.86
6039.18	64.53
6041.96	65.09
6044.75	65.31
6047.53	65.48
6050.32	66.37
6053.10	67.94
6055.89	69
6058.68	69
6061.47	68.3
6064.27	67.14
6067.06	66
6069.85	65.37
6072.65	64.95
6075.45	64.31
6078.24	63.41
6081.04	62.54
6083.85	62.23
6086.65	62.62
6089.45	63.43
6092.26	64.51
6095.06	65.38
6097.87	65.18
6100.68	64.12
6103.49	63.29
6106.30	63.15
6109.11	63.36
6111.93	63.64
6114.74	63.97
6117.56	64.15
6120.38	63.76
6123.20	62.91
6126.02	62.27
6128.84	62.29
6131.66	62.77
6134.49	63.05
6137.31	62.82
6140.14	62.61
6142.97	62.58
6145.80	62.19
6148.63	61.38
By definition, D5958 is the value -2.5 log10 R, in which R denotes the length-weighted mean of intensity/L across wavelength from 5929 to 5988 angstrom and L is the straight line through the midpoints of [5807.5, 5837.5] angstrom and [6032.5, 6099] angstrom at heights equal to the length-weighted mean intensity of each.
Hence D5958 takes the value 0.06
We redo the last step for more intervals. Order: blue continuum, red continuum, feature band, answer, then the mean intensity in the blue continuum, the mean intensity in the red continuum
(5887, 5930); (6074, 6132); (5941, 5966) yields -0.09 mag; 54.9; 63.5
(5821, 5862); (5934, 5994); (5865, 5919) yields 0.14 mag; 63.1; 61.5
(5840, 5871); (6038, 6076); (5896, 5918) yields 0.13 mag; 61.6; 66.4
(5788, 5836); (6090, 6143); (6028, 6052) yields -0.02 mag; 64.1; 63.5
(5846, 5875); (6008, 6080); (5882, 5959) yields 0.09 mag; 60.7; 64.5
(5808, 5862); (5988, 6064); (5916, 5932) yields 0.08 mag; 63.5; 63.5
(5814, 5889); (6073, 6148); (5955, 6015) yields 0.01 mag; 61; 63.3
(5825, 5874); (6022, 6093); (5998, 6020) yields 0.05 mag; 62.2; 64.8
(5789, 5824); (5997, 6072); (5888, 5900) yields 0.31 mag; 64.2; 64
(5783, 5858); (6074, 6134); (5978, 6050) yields 0.02 mag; 63.5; 63.5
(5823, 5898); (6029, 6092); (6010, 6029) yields 0.04 mag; 59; 65.1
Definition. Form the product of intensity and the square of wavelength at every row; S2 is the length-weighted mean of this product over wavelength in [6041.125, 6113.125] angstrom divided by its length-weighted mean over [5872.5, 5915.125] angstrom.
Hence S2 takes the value 1.3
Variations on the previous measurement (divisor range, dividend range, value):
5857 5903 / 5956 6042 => 1.18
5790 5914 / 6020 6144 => 1.16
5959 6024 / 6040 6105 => 1.09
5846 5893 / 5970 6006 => 1.11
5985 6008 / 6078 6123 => 1.08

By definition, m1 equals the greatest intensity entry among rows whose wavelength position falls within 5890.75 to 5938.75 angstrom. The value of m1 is 61.05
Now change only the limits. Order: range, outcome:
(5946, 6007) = 62.44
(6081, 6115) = 65.38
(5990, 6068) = 69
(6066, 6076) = 66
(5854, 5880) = 61.11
